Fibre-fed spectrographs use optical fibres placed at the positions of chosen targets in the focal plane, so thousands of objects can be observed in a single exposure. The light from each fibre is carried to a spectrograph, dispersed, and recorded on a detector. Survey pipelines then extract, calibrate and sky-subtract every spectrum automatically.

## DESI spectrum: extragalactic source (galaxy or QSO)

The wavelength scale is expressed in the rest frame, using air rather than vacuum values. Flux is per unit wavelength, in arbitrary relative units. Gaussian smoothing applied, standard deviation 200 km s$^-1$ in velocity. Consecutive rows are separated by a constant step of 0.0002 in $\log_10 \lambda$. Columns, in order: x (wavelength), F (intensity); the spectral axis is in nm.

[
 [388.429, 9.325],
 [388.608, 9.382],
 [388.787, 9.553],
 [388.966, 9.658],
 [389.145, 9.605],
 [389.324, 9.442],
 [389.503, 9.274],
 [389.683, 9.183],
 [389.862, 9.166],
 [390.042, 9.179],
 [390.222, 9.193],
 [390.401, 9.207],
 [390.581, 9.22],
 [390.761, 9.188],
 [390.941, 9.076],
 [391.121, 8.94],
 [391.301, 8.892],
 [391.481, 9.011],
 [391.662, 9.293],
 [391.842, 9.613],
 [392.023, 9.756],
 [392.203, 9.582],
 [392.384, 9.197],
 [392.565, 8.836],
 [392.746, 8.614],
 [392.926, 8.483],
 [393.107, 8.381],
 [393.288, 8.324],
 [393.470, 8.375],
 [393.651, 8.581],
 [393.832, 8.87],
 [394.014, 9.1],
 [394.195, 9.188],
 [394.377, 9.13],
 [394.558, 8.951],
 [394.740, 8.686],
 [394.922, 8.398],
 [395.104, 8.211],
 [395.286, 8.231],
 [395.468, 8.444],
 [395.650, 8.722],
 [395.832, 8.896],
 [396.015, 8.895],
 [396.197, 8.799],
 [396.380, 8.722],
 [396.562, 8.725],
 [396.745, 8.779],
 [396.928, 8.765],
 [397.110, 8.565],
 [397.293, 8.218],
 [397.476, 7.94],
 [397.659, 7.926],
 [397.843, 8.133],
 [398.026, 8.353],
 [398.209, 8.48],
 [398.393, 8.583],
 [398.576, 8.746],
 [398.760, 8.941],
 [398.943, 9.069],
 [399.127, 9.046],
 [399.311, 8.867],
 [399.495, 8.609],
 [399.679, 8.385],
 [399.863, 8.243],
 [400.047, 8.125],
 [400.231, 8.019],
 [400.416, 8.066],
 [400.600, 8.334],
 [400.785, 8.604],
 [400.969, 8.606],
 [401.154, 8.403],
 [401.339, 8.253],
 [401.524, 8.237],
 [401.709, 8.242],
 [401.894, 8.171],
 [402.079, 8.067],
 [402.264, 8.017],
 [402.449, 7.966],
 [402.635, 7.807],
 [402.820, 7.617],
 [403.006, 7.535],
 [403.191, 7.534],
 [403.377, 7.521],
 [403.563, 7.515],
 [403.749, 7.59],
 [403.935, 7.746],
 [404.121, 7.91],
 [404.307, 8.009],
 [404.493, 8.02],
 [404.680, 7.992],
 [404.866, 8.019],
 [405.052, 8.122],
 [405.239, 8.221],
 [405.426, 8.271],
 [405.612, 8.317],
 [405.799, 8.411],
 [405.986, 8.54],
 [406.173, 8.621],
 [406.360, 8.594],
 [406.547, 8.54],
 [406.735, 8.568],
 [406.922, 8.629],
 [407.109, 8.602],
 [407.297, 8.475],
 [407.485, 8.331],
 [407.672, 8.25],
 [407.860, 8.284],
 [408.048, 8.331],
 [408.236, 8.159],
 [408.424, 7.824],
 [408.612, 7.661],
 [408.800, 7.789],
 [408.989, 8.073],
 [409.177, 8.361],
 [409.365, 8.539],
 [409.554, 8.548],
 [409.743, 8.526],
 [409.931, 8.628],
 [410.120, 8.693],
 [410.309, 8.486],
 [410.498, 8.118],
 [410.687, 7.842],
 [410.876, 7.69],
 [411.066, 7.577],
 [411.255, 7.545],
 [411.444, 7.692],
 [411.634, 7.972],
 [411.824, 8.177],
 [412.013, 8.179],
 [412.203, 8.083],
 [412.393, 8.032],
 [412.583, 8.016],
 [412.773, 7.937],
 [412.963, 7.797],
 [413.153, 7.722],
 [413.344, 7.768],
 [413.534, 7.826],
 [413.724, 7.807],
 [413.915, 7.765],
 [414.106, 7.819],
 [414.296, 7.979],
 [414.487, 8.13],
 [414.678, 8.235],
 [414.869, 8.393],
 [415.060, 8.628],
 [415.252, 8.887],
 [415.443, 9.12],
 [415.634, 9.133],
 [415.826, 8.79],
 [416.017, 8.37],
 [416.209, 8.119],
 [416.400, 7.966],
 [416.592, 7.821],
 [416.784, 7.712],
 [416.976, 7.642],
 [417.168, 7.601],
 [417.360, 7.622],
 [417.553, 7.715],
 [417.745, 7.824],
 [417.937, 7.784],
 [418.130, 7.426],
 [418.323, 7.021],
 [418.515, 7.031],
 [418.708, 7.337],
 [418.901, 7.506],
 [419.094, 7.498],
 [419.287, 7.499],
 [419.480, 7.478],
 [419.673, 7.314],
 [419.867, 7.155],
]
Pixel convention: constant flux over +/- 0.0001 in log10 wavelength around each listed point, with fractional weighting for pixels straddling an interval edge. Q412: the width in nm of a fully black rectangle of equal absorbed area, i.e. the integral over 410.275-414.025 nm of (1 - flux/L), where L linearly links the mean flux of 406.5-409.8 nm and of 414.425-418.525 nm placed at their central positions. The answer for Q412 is 0.13 nm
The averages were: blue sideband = 8.3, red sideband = 8.06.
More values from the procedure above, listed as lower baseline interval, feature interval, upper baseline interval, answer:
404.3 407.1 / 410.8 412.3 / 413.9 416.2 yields 0.10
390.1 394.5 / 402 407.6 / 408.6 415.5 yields 0.22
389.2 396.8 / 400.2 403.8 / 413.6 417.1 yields 0.27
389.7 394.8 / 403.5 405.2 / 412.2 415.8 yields 0.13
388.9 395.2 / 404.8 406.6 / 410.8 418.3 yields 0.01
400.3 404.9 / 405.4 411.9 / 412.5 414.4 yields -0.28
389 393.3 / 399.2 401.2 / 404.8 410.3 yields 0.07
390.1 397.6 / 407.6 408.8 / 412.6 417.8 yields 0.04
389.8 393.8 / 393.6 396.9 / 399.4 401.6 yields 0.00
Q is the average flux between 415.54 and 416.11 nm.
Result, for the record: 8.76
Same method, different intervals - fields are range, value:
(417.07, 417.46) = 7.6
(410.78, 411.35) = 7.61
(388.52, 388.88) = 9.47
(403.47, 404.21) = 7.69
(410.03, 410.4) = 8.59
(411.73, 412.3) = 8.15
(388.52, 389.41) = 9.53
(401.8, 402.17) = 8.12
